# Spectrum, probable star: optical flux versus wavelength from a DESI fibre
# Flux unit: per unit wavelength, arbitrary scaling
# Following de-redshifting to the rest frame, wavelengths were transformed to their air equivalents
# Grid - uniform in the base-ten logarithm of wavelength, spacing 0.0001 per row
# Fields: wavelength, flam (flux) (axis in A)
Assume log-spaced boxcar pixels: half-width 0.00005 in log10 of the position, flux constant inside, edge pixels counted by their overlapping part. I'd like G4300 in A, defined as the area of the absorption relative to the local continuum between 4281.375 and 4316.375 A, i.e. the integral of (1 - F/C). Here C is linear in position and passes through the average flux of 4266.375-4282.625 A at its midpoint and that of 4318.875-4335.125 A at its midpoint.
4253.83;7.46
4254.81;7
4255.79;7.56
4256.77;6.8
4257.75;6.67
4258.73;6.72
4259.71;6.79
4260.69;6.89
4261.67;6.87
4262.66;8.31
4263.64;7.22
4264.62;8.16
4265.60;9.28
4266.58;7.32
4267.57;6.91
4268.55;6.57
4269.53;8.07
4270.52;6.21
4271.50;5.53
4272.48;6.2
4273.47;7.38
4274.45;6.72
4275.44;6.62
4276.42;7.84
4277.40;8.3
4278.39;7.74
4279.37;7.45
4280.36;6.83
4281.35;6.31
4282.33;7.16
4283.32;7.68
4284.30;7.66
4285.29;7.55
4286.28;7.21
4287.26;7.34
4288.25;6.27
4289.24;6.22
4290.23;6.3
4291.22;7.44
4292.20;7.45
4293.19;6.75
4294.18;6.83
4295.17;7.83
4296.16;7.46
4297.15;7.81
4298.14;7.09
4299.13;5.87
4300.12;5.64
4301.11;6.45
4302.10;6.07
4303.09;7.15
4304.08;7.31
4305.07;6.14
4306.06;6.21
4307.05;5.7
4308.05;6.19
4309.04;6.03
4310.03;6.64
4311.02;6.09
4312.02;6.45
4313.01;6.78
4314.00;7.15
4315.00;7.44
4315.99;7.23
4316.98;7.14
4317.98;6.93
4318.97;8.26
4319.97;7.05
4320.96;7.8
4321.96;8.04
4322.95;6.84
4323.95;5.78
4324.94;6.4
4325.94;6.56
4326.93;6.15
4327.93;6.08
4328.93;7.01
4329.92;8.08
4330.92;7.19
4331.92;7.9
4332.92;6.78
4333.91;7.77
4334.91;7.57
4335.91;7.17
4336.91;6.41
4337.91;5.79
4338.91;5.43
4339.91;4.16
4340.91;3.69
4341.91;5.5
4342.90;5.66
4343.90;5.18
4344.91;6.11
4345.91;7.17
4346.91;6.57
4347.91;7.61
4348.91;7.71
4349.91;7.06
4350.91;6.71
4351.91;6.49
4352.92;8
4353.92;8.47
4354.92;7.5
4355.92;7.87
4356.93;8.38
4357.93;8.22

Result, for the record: 1.2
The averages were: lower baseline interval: 7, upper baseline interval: 7.1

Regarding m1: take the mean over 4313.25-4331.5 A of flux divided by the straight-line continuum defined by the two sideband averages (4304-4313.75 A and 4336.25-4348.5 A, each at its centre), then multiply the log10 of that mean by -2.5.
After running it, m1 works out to -0.16 mag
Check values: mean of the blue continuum 6.33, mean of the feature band 7.06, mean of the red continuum 5.81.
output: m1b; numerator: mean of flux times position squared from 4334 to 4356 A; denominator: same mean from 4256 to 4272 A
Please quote 0.9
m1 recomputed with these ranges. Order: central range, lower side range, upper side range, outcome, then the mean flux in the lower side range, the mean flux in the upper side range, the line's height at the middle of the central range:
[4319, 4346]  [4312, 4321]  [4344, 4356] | 0.111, 7.24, 7.18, 7.21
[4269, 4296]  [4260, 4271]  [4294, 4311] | -0.006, 7.42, 6.59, 7.04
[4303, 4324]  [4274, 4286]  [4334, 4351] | -0.019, 7.32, 6.23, 6.74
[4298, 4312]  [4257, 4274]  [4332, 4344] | 0.035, 7.12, 6.02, 6.52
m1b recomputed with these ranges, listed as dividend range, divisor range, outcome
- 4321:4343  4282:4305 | 0.95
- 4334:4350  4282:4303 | 0.91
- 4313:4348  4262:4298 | 0.95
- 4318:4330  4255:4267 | 0.97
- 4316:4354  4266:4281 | 0.98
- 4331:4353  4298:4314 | 1.03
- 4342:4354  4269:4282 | 1.00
